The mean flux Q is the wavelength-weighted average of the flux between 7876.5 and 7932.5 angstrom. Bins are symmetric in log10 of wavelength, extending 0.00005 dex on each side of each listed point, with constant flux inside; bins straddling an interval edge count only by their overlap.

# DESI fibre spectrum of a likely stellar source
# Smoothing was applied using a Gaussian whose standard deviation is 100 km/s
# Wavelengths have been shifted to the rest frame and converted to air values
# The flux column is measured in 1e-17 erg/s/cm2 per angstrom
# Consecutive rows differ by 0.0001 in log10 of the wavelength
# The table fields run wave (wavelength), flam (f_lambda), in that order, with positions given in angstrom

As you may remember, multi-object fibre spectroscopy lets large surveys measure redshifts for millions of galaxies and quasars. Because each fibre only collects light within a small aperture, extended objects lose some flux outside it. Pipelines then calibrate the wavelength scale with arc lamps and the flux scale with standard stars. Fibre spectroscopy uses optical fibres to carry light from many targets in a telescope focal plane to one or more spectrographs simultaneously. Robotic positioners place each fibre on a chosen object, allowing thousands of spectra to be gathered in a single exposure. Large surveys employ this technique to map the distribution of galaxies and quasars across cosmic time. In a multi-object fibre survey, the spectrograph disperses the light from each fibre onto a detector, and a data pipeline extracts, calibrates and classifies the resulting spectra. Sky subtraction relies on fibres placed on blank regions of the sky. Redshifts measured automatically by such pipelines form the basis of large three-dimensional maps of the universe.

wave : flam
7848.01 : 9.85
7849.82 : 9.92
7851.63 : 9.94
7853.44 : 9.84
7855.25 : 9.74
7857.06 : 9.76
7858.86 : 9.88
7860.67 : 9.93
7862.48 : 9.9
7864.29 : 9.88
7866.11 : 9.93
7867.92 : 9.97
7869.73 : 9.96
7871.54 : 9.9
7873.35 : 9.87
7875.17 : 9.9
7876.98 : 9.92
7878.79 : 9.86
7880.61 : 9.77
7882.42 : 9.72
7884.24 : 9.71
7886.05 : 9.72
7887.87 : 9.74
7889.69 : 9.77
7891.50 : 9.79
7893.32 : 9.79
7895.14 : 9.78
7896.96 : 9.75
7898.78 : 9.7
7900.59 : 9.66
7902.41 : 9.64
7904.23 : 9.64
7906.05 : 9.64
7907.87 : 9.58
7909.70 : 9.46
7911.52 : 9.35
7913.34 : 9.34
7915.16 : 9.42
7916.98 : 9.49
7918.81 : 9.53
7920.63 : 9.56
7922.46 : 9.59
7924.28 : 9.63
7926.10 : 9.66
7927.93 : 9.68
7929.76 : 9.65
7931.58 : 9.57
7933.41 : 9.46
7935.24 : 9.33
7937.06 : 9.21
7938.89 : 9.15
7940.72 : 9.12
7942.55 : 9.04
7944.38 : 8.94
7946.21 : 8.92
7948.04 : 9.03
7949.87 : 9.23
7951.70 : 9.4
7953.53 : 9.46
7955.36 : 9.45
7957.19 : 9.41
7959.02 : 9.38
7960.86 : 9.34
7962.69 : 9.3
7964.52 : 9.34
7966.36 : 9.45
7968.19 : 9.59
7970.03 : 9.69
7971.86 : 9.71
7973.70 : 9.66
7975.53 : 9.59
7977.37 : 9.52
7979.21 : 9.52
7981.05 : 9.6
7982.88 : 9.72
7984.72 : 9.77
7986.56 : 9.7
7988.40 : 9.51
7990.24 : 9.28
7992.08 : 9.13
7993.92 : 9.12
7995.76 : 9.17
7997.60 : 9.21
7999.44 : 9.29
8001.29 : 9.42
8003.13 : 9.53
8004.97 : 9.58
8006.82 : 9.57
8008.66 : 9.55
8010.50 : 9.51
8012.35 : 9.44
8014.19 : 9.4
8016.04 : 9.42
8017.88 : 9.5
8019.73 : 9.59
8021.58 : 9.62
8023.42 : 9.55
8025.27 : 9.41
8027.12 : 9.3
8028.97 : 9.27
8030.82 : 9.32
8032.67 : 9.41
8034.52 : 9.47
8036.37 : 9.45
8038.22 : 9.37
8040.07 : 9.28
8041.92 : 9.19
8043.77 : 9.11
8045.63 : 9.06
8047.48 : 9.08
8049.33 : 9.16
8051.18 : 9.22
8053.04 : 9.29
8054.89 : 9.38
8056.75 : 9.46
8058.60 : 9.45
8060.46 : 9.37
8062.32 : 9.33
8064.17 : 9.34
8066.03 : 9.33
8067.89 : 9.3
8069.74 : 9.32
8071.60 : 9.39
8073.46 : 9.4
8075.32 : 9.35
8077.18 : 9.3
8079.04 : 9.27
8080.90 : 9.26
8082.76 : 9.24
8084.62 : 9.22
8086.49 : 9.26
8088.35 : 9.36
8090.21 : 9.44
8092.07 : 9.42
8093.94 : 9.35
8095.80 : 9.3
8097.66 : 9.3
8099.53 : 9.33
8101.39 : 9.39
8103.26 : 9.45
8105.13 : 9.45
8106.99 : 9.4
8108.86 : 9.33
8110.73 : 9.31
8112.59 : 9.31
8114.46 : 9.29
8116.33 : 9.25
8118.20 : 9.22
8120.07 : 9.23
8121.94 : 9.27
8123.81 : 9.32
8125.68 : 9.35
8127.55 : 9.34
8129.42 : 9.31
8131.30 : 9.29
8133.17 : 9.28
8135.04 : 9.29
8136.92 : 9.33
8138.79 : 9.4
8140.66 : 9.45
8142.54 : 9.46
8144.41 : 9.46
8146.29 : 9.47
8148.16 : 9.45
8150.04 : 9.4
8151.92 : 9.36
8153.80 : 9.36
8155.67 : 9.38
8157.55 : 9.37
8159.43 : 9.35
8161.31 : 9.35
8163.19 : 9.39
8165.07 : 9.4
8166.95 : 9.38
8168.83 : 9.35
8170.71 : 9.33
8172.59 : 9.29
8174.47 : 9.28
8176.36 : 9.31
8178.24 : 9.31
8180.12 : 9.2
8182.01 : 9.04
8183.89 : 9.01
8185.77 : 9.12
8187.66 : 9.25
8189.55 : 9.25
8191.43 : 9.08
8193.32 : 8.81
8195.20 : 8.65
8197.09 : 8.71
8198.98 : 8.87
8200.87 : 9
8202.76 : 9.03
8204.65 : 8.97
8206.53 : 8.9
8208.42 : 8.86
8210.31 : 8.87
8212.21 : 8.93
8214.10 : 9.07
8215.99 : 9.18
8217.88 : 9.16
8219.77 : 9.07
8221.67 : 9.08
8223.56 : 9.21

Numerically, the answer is 9.65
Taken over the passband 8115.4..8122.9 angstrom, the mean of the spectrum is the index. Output 9.24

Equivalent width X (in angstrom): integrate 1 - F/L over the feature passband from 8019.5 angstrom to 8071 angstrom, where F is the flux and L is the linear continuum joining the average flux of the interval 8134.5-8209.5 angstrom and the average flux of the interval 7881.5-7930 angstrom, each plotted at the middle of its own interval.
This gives 0.4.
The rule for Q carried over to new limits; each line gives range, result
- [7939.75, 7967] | 9.25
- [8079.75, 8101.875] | 9.32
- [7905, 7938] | 9.51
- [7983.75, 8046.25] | 9.4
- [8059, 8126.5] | 9.33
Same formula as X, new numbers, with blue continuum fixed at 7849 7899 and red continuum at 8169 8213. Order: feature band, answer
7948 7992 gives 0.5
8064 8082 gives 0.0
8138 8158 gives -0.6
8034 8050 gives 0.3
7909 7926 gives 0.4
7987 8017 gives 0.4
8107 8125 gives -0.1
